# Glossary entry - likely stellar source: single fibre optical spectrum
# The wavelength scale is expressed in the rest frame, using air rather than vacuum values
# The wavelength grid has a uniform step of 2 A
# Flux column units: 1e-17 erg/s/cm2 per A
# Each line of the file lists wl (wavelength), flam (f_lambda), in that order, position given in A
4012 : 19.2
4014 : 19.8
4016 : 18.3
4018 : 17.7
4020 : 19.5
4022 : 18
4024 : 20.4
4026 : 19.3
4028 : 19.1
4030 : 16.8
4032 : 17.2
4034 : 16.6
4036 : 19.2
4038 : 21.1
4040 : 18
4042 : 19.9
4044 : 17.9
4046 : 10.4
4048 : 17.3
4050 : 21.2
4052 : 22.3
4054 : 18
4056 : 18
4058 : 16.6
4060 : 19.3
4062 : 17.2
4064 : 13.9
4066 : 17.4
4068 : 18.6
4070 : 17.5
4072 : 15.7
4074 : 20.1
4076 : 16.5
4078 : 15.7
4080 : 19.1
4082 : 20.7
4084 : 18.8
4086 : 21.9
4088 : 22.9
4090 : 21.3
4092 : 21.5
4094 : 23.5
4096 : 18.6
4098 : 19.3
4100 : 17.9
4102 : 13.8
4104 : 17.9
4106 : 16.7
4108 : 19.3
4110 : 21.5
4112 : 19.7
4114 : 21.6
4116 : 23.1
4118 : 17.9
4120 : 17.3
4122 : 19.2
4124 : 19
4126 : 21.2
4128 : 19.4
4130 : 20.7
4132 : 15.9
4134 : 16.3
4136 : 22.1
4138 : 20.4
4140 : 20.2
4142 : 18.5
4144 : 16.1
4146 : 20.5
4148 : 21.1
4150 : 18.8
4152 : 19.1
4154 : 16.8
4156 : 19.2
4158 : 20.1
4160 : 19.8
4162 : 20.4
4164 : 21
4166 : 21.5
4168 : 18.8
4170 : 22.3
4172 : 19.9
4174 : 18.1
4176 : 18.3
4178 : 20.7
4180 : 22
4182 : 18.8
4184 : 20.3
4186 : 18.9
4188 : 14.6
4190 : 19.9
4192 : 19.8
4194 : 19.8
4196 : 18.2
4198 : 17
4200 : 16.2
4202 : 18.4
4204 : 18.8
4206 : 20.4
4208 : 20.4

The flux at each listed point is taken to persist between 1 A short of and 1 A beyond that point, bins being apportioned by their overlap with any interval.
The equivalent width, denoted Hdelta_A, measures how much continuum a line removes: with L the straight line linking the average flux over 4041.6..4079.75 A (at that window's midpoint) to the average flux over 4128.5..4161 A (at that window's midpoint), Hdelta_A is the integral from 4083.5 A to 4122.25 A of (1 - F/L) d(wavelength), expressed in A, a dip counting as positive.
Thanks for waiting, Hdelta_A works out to -2.93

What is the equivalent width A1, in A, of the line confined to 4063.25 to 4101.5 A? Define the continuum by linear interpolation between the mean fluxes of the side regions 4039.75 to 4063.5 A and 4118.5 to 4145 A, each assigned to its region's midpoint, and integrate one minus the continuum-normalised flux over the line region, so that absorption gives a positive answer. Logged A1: -1.3 A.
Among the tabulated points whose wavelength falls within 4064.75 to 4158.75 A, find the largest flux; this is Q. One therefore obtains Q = 23.5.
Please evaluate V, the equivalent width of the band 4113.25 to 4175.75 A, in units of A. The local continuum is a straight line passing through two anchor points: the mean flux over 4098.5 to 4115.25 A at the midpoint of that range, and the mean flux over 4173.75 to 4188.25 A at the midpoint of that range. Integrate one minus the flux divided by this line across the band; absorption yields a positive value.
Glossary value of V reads -1.96 A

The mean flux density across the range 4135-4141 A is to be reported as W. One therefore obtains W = 20.9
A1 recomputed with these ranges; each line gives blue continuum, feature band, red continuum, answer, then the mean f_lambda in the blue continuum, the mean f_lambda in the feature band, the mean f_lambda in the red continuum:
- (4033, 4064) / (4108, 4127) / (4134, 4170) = -0.9 A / 18.1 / 20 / 19.7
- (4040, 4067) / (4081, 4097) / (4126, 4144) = -2.5 A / 17.7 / 21.1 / 19.1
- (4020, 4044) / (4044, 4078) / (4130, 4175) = 2.5 A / 18.7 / 17.5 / 19.4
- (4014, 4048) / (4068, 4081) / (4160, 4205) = 0.7 A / 18.1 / 17.5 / 19.3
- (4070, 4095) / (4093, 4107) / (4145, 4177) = 1.0 A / 19.7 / 18.2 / 19.7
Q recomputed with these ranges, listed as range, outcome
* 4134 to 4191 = 22.3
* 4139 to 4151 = 21.1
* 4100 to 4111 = 21.5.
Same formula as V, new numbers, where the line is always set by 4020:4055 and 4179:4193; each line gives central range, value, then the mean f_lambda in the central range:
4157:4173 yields -1.2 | 20.5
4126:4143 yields -0.3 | 19.3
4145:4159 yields -0.3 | 19.4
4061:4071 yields 0.9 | 16.9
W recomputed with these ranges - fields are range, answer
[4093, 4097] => 21.1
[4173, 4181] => 19.8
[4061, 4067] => 16.2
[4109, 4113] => 20.6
